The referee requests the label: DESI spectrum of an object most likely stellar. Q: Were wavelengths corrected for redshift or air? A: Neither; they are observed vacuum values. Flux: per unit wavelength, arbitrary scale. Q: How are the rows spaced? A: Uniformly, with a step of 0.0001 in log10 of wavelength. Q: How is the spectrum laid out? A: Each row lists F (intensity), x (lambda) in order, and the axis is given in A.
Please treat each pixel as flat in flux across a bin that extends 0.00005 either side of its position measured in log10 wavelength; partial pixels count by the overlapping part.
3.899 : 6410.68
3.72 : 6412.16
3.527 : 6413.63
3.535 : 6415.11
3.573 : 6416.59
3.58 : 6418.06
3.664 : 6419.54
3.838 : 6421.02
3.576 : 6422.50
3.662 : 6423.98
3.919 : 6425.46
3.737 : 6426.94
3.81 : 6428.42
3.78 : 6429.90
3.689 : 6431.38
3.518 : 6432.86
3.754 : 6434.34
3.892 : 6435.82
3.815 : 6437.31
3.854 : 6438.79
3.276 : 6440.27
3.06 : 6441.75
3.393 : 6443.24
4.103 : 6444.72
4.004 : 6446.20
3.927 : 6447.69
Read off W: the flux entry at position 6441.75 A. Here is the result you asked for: 3.06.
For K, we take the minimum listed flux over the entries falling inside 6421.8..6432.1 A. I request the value 3.576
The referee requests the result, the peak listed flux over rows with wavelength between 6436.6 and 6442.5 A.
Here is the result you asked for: 3.854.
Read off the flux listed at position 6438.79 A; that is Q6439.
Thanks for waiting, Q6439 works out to 3.854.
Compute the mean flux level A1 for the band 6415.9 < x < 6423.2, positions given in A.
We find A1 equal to 3.65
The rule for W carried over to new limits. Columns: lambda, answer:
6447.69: 3.927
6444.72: 4.103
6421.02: 3.838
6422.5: 3.576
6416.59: 3.573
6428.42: 3.81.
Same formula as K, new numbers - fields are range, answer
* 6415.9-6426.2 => 3.573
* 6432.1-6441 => 3.276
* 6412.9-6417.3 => 3.527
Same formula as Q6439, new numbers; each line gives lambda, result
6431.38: 3.689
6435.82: 3.892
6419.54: 3.664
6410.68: 3.899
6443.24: 3.393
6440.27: 3.276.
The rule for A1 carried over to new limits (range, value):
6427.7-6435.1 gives 3.71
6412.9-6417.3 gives 3.54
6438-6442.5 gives 3.4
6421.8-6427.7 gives 3.72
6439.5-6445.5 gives 3.47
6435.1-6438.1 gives 3.85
